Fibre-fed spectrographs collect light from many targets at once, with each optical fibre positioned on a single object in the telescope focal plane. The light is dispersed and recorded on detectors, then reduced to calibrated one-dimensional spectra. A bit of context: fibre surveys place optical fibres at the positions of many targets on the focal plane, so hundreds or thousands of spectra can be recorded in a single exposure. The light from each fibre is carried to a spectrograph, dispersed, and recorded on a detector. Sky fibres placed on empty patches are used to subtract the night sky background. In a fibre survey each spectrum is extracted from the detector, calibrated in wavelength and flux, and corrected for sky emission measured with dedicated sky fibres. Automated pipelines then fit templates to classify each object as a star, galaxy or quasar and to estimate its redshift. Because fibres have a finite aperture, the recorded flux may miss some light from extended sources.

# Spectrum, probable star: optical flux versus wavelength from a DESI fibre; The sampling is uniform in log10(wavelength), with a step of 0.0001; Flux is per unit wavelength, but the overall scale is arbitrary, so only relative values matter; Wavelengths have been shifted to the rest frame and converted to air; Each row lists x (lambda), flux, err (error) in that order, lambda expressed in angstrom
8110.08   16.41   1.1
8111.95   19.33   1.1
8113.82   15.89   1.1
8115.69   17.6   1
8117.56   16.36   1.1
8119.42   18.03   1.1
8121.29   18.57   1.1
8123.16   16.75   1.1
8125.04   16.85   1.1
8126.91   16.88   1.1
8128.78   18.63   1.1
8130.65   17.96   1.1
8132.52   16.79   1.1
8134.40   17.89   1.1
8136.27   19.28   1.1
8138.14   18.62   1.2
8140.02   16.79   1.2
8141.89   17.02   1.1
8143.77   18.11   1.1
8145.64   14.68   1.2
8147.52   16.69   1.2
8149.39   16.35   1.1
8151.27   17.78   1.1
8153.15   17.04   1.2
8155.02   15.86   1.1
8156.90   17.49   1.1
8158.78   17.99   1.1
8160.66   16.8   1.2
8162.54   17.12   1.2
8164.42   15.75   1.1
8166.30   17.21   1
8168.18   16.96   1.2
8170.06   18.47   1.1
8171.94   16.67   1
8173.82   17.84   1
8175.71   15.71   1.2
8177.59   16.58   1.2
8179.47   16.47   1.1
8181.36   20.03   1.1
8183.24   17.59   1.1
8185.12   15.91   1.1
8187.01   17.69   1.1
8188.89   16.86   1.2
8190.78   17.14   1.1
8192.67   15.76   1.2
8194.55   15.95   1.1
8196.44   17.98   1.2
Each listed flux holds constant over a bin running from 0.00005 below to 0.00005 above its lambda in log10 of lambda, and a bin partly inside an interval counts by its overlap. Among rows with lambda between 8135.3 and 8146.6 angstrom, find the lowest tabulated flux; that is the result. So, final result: 14.68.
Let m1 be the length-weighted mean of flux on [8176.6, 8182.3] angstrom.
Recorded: 17.7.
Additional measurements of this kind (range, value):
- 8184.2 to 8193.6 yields 16.7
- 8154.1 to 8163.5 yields 17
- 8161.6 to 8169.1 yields 16.8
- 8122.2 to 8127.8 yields 16.8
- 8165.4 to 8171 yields 17.6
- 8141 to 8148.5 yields 16.6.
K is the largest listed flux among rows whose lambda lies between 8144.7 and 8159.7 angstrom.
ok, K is 17.99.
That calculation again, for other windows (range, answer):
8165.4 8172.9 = 18.47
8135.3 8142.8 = 19.28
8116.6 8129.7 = 18.63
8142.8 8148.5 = 18.11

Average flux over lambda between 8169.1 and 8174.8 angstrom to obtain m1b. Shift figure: 17.6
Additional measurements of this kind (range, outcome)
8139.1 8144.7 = 17.3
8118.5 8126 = 17.5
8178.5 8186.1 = 17.5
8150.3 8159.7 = 17.2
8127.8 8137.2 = 18.1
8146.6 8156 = 16.8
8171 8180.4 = 16.7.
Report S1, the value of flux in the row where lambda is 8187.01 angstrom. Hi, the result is 17.69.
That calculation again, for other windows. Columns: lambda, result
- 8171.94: 16.67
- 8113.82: 15.89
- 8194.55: 15.95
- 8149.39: 16.35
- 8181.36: 20.03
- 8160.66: 16.8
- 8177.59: 16.58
